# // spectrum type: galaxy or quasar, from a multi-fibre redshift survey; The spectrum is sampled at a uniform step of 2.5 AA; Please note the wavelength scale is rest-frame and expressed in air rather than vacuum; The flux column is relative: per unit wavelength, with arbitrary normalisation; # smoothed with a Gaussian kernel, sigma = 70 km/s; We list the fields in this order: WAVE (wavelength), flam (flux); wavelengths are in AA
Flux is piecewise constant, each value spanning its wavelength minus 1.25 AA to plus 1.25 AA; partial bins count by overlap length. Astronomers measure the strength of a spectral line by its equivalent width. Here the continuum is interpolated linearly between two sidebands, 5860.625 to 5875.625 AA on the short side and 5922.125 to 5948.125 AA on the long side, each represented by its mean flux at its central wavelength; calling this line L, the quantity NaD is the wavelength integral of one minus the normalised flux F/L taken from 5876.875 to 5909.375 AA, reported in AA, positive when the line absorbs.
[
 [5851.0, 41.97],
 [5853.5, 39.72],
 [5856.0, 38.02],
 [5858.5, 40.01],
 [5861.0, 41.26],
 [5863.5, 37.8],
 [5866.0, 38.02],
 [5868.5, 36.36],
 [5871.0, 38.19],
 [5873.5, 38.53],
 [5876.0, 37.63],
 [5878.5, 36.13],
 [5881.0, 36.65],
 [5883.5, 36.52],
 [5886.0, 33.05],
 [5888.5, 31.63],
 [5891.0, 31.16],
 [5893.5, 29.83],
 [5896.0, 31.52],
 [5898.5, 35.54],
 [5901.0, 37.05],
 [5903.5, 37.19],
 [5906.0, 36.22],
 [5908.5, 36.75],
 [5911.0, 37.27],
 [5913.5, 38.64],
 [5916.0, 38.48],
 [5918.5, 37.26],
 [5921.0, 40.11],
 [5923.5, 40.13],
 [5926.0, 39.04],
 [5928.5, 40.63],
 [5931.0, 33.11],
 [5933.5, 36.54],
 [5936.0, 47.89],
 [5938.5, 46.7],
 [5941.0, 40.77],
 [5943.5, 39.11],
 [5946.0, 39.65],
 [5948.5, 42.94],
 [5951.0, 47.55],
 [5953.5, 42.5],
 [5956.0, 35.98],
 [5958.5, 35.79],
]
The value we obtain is 3.7 AA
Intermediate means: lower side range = 38.1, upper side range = 40.4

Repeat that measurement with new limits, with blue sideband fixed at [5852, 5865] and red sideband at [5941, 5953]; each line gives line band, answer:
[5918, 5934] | 1.26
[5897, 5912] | 1.56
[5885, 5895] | 2.23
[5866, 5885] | 1.32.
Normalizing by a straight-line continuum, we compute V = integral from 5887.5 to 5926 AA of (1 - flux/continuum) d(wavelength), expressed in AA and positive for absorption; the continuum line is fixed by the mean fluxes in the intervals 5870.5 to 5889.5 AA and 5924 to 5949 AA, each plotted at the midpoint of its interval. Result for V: 2.2 AA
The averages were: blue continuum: 36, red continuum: 40.6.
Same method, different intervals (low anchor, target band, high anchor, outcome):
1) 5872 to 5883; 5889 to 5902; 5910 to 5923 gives 1.70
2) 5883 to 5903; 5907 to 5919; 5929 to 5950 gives -0.36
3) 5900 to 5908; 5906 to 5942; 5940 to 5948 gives -0.86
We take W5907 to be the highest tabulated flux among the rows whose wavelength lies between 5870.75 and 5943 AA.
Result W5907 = 47.89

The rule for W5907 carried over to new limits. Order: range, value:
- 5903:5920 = 38.64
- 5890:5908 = 37.19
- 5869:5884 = 38.53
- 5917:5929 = 40.63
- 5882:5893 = 36.52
